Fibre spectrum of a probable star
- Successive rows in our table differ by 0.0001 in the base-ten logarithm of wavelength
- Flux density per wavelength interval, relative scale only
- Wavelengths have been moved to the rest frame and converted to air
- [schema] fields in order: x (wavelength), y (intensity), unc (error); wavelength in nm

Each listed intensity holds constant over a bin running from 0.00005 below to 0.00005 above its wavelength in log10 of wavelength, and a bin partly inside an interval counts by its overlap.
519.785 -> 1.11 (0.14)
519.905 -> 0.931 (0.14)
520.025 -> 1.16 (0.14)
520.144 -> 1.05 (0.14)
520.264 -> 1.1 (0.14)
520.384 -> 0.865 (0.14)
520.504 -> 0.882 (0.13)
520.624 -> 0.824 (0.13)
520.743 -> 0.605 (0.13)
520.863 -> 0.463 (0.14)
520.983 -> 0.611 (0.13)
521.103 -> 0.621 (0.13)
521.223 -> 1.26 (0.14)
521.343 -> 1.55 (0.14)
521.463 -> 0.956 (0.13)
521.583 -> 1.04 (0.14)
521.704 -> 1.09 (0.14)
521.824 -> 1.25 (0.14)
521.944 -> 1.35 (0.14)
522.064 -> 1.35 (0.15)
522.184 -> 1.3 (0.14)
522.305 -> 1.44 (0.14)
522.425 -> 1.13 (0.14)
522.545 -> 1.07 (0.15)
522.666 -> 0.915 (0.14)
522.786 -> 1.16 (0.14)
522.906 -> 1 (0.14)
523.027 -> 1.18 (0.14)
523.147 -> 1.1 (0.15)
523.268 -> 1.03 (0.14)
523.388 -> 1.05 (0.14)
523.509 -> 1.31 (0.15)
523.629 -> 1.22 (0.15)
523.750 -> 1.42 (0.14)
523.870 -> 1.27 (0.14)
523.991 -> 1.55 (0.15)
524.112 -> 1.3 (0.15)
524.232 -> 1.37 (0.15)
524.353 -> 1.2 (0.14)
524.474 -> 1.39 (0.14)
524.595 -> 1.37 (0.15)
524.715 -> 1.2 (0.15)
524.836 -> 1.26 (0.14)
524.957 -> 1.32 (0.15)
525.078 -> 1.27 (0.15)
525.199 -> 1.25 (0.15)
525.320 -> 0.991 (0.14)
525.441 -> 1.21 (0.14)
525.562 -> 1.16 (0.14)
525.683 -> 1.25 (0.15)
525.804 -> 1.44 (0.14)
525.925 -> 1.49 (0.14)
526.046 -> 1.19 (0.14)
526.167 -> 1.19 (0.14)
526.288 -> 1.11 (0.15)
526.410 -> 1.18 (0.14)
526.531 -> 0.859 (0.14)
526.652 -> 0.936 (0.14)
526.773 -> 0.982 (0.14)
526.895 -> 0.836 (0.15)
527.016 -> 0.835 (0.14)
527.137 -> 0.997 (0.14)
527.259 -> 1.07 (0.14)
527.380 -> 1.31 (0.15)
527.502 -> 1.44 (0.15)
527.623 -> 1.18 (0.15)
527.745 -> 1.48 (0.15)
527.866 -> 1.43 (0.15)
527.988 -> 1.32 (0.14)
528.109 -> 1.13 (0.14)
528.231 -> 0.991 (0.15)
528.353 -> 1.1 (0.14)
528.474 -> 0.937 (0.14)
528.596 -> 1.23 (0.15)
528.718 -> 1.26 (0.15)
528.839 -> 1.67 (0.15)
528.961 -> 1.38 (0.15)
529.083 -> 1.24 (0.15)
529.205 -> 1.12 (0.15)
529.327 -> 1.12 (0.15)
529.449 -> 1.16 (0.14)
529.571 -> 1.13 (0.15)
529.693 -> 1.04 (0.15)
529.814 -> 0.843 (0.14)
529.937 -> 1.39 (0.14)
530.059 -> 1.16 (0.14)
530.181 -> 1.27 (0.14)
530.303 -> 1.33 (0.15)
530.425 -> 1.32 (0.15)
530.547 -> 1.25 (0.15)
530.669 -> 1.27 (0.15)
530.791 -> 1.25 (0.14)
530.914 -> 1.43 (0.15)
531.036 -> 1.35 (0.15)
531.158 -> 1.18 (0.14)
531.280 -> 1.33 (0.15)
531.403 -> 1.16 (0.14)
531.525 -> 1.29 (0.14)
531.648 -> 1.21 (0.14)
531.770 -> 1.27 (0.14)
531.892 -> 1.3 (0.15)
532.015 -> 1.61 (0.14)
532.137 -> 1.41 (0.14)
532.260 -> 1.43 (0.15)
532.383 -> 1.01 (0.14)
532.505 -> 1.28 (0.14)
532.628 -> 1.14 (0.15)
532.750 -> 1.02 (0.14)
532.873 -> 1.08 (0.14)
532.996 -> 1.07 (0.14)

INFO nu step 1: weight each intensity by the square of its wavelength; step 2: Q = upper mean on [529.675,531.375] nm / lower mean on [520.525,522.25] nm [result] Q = 1.27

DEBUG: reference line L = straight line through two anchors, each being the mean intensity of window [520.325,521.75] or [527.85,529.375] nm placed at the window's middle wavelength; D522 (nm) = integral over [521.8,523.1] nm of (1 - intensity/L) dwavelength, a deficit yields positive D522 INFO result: -0.325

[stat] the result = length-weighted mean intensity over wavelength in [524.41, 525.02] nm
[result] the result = 1.31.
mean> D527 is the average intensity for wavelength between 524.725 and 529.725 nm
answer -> 1.18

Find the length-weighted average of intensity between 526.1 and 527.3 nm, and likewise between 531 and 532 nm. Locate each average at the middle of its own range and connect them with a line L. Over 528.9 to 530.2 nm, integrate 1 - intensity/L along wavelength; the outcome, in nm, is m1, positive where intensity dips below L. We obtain 0.00 nm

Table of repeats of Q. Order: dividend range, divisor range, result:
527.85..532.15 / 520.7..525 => 1.10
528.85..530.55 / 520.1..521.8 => 1.35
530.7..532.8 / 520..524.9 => 1.17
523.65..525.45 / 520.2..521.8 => 1.42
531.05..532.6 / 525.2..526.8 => 1.14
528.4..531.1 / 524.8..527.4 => 1.10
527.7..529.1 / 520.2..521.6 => 1.45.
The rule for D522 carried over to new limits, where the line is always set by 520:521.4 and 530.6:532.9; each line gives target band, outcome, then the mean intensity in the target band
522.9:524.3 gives -0.33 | 1.24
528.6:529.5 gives -0.07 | 1.28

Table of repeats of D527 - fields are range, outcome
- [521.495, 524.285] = 1.21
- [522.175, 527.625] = 1.19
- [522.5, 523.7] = 1.11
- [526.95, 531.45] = 1.22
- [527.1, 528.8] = 1.21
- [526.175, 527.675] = 1.07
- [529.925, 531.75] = 1.28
